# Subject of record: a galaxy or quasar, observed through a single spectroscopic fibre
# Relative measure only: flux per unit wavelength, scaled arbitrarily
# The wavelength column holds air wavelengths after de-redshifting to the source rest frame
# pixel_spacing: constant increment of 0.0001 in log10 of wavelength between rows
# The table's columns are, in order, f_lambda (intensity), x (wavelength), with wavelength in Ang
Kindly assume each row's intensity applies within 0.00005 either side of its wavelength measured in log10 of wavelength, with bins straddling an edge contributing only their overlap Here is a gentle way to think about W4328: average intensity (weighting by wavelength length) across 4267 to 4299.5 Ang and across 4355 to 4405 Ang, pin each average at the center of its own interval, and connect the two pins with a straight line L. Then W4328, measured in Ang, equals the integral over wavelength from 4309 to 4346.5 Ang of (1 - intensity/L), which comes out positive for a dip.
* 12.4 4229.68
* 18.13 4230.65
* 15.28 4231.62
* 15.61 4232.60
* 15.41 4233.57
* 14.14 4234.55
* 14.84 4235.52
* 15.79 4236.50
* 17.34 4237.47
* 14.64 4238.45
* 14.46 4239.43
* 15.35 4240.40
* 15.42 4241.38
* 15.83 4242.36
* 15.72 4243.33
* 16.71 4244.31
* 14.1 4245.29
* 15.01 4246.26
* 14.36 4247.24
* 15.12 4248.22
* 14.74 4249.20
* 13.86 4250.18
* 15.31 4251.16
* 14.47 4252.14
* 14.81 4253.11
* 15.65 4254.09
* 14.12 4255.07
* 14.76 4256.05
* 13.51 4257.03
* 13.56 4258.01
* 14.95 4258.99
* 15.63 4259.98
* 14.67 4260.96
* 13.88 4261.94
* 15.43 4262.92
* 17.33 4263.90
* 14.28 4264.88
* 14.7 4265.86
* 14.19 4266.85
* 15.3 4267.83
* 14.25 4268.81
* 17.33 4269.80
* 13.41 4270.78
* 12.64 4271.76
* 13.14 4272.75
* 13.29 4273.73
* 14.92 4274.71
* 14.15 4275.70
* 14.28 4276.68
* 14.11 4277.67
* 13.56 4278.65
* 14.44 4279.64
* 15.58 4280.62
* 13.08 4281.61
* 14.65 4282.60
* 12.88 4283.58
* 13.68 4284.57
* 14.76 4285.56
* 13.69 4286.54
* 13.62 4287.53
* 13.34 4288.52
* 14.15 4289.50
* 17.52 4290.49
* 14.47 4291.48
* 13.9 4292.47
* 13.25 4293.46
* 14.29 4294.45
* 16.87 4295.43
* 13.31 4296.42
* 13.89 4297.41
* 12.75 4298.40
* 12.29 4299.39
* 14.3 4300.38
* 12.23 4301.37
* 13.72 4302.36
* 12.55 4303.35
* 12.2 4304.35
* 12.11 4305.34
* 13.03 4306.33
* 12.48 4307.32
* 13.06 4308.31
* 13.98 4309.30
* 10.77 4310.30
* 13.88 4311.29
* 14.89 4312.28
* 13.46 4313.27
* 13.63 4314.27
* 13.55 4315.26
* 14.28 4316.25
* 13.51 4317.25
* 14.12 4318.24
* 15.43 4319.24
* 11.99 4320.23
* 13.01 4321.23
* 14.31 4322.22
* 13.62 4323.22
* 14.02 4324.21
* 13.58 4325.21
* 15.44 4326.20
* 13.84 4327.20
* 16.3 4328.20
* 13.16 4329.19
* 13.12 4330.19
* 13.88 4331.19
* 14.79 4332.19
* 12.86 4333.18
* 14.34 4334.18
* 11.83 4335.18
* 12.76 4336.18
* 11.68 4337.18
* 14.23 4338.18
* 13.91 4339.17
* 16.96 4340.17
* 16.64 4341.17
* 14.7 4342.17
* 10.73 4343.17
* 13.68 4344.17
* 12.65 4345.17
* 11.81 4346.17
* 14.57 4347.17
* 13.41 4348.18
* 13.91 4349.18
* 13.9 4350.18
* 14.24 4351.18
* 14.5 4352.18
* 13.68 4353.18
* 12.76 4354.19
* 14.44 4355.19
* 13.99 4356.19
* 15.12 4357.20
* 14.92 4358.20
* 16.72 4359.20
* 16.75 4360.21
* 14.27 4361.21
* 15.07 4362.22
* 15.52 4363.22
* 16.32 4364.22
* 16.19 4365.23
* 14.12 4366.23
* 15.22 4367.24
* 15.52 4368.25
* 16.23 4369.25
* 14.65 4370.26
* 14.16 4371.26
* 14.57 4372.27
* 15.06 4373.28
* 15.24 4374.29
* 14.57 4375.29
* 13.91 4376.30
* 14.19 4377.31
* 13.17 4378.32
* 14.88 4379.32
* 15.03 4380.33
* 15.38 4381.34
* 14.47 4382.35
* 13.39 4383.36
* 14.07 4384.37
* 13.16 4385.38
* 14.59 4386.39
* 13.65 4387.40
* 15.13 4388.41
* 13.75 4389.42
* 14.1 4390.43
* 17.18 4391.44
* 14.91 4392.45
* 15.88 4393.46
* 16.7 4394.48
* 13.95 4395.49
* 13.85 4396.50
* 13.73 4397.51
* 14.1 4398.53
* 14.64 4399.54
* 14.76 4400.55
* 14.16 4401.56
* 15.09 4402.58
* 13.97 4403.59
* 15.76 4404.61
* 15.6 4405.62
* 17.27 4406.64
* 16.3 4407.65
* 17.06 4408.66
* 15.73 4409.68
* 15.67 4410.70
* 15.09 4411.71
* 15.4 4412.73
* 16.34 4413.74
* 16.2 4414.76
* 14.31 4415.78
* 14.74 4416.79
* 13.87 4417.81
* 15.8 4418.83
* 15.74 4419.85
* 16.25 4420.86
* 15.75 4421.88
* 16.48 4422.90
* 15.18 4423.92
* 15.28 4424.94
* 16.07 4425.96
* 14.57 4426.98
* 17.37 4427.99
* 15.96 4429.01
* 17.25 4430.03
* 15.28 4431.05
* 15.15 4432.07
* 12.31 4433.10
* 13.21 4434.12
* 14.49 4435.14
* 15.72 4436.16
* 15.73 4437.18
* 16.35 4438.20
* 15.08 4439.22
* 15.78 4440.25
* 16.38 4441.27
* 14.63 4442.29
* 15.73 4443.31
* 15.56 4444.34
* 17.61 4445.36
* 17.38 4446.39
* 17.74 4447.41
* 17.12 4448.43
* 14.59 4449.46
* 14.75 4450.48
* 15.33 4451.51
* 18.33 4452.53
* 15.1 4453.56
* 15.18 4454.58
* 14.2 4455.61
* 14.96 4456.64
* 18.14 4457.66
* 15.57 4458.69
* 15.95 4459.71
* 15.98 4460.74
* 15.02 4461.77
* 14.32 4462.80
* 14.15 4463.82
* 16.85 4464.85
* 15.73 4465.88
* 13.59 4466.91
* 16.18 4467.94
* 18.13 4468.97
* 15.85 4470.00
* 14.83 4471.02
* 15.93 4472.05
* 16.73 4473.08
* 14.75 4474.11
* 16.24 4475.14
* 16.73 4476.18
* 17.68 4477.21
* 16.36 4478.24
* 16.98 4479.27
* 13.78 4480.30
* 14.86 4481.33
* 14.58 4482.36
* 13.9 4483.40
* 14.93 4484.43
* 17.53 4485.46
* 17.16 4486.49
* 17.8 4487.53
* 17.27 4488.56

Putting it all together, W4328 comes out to 1.9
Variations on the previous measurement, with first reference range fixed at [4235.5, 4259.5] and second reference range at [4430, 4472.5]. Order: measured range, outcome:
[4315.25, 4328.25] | 1.0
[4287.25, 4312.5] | 2.6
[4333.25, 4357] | 2.4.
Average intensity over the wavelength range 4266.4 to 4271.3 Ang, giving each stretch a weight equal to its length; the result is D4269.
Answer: 14.9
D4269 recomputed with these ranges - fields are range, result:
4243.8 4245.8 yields 15.4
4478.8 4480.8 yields 15.4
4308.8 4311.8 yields 12.9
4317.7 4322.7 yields 13.8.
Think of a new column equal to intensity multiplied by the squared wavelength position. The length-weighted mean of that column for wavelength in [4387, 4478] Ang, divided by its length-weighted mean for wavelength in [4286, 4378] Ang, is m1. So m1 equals 1.2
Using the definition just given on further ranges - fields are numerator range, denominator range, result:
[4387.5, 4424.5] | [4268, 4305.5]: 1.16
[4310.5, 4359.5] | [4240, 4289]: 0.99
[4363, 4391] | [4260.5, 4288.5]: 1.07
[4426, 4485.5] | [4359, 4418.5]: 1.08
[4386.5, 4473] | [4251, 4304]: 1.17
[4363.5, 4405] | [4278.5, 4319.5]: 1.11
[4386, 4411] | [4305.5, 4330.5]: 1.14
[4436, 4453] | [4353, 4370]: 1.11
